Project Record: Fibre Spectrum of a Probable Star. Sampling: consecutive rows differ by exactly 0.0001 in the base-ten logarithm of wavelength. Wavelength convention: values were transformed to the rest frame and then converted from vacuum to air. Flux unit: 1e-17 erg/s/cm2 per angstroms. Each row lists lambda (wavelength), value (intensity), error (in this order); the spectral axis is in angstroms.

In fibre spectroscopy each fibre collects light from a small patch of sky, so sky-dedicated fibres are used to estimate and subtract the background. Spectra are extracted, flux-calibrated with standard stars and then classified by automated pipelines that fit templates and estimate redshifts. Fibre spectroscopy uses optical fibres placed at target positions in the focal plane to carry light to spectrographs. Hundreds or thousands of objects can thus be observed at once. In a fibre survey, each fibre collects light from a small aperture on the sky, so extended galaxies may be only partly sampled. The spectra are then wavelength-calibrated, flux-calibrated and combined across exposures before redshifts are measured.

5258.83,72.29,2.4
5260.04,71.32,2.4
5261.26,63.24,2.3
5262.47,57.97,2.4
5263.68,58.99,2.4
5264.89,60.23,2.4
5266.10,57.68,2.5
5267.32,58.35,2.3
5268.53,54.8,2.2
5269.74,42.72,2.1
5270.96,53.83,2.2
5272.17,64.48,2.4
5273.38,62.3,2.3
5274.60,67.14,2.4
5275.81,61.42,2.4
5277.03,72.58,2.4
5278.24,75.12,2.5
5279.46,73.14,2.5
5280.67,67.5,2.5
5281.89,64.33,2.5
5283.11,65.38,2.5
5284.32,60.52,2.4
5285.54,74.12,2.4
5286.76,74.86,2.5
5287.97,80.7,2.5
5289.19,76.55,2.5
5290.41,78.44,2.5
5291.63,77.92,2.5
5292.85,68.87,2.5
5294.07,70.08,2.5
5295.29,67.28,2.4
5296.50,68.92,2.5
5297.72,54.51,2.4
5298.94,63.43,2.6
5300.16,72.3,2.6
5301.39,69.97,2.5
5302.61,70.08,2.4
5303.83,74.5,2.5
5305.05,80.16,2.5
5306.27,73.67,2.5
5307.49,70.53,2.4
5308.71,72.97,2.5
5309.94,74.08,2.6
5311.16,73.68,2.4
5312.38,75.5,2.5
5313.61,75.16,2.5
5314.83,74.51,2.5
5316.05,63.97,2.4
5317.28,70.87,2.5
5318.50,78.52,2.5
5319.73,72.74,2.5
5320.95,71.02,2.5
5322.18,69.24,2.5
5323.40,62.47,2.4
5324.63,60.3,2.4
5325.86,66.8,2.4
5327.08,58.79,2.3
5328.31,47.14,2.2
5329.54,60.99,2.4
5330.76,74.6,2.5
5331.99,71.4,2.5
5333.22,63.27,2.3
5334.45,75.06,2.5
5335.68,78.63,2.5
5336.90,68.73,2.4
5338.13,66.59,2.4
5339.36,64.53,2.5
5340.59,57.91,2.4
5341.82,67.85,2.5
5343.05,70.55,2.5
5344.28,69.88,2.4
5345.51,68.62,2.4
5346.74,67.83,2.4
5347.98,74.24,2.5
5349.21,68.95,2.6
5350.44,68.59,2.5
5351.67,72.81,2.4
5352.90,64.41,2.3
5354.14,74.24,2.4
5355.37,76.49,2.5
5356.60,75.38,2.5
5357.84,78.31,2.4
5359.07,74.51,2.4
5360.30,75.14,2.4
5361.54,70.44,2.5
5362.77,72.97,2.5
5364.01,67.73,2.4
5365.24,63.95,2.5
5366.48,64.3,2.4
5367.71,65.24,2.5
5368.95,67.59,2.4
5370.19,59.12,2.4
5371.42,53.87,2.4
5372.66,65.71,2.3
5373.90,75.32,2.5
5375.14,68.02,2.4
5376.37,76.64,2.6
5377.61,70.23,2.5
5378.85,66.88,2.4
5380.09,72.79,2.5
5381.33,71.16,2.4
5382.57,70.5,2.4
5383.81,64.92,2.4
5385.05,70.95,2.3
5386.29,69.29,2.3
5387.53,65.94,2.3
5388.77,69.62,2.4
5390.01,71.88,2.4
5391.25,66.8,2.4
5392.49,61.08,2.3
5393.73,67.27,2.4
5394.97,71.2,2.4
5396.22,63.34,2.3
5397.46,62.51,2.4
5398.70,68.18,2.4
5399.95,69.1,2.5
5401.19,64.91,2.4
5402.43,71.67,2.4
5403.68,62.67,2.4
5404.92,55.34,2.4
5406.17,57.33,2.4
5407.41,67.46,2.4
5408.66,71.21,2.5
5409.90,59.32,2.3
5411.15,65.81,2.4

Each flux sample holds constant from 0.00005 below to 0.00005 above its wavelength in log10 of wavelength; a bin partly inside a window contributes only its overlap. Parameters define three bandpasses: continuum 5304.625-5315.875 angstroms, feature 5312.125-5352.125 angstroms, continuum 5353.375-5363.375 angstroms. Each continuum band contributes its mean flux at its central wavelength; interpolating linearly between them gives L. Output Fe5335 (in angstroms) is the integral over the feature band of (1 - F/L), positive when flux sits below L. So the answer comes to 3.18 angstroms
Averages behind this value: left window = 74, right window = 74.5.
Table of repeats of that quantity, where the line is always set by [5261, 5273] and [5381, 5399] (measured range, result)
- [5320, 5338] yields -1.2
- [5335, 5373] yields -2.6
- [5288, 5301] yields -2.4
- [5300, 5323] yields -4.4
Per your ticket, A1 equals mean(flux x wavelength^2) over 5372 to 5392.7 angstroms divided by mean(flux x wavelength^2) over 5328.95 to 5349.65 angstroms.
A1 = 1.02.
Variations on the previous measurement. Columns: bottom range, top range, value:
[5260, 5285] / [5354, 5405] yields 1.14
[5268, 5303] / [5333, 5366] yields 1.07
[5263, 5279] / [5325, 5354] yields 1.14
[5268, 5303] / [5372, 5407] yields 1.04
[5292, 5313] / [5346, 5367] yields 1.03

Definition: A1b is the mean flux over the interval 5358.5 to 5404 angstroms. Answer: 68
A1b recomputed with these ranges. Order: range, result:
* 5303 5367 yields 69.9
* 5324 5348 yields 66.5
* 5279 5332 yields 69.8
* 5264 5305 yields 66.9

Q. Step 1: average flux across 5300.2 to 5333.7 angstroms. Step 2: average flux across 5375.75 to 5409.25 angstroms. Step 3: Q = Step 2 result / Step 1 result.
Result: 1.0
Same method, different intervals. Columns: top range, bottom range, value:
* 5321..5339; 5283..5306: 0.93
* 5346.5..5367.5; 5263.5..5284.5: 1.14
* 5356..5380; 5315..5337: 1.02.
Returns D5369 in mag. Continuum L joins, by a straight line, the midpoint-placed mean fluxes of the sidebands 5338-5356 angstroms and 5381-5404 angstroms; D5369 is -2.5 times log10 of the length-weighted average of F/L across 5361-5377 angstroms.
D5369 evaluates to 0.02 mag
